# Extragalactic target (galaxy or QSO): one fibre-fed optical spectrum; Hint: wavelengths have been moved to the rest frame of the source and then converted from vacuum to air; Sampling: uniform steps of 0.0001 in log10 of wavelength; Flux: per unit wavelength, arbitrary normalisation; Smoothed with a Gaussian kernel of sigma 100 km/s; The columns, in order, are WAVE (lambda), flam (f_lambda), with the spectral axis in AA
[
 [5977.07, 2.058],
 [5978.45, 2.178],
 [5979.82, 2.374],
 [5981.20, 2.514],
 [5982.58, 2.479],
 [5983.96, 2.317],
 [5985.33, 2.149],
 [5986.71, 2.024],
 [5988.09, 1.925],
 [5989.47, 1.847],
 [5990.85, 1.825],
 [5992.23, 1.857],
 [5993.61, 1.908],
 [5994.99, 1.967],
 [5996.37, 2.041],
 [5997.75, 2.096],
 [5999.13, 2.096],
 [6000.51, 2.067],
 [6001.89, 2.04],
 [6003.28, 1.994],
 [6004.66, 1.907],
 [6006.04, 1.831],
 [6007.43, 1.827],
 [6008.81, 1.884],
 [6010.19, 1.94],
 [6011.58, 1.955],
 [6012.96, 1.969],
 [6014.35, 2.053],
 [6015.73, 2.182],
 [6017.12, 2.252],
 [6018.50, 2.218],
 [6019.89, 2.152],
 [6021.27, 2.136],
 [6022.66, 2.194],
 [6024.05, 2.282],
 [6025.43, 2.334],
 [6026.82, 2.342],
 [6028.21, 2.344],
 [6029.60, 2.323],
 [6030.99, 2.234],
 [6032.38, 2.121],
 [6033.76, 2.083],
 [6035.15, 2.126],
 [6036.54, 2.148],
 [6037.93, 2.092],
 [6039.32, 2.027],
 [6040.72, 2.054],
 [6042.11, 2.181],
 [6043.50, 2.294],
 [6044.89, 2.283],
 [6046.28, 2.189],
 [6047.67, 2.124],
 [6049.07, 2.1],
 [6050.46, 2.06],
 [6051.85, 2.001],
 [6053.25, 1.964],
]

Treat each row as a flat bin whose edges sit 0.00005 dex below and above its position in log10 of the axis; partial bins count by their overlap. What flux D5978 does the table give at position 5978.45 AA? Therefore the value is 2.178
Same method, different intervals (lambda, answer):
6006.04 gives 1.831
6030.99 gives 2.234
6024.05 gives 2.282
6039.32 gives 2.027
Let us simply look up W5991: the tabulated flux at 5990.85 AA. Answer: 1.825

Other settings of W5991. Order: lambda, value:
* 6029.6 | 2.323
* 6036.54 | 2.148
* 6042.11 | 2.181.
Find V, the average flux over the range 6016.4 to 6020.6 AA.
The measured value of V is 2.21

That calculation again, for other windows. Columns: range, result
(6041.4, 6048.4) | 2.21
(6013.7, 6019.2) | 2.18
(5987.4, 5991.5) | 1.86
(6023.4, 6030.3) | 2.33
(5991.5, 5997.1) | 1.94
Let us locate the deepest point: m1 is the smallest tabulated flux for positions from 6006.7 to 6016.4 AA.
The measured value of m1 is 1.827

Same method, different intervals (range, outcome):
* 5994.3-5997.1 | 1.967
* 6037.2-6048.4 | 2.027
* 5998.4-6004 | 1.994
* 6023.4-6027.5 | 2.282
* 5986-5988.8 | 1.925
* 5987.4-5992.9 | 1.825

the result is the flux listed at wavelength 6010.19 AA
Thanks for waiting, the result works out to 1.94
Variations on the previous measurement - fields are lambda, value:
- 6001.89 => 2.04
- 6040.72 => 2.054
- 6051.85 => 2.001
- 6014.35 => 2.053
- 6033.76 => 2.083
